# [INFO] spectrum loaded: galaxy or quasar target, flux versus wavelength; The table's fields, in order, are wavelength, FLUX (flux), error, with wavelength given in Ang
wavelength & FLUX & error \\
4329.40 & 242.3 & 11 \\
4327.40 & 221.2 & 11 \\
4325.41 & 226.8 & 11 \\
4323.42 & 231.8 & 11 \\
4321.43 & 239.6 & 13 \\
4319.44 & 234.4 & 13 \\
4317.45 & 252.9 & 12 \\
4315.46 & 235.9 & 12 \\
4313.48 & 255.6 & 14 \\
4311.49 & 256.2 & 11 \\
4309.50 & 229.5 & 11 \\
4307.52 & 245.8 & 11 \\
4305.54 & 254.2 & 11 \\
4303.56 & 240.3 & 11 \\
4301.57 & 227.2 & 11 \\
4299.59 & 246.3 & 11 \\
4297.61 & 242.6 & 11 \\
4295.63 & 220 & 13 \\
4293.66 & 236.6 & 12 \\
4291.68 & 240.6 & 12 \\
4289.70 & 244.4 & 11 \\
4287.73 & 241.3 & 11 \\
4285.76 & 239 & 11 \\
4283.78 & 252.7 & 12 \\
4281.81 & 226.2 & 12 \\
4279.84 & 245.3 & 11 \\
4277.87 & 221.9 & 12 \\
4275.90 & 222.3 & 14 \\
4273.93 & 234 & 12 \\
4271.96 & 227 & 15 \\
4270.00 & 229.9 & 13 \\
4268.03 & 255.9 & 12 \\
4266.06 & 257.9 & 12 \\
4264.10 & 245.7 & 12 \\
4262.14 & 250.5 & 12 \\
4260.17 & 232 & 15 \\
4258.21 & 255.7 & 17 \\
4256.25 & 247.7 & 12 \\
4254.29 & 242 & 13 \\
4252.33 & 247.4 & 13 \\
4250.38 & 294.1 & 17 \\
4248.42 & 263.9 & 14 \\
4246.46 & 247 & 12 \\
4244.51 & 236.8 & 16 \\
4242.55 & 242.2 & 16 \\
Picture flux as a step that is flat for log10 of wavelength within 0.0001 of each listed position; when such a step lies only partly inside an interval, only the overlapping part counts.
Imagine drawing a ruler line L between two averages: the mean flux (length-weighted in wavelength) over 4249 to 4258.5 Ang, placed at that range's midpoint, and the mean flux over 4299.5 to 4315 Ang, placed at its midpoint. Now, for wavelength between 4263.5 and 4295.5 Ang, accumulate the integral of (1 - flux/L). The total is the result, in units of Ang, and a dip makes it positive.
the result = 1.7 Ang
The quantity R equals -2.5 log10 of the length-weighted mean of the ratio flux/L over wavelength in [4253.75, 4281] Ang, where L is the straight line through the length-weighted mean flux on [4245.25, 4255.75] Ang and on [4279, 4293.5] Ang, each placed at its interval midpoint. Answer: 0.04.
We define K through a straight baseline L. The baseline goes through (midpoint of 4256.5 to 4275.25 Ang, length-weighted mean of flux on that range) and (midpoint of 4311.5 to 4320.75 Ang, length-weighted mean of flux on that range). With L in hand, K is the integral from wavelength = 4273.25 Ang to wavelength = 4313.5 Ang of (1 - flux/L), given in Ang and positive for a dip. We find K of 0.9 Ang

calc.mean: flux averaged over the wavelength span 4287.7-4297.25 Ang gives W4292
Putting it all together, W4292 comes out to 237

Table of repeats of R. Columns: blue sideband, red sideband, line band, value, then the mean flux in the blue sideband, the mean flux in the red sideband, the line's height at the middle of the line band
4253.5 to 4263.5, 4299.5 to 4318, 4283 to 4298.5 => 0.02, 246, 244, 245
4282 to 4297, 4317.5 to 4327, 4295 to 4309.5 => -0.01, 239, 234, 237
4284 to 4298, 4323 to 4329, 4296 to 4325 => -0.04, 238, 228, 232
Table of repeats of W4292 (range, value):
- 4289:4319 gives 242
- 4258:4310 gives 239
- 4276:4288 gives 236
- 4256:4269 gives 249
